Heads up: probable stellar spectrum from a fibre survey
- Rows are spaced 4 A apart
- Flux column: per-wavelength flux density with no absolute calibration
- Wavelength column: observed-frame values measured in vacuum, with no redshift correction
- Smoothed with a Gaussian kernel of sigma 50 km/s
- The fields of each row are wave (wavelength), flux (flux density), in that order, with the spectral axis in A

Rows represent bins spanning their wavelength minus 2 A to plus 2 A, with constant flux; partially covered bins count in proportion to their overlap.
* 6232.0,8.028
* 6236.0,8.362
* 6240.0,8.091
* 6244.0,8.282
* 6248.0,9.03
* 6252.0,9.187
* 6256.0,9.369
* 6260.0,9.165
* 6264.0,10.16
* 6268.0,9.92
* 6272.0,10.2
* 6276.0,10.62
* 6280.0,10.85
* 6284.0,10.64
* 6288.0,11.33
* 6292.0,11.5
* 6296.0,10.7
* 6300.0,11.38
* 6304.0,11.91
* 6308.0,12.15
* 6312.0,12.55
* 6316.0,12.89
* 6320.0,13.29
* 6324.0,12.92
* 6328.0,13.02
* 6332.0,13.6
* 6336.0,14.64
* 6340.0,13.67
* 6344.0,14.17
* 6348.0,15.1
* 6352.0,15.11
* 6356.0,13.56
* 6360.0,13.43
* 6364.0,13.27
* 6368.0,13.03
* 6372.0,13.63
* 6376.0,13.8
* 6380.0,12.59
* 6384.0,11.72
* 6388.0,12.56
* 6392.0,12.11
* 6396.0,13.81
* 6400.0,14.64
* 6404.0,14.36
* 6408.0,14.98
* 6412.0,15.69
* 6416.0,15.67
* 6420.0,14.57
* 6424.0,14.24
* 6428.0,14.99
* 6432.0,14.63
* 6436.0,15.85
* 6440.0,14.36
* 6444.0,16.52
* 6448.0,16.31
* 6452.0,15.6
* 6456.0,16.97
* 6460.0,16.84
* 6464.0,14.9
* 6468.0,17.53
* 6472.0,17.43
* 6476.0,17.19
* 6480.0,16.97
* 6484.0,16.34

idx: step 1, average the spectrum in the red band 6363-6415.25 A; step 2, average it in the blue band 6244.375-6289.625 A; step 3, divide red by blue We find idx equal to 1.37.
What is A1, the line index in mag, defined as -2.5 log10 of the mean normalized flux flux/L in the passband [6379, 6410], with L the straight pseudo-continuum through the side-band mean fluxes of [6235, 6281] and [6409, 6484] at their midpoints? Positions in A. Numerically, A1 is 0.06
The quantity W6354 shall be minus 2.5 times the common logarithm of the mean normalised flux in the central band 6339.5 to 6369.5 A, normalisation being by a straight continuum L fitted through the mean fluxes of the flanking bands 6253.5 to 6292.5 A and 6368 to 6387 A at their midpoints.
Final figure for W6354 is -0.133 mag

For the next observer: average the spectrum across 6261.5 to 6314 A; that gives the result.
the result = 11.1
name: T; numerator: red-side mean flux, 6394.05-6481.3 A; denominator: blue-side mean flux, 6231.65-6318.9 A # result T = 1.51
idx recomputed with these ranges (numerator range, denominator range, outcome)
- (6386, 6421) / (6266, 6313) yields 1.28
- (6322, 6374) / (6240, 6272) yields 1.48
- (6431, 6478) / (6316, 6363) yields 1.17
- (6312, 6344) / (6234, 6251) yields 1.58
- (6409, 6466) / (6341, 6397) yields 1.16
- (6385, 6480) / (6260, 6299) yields 1.44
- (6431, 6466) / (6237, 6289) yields 1.63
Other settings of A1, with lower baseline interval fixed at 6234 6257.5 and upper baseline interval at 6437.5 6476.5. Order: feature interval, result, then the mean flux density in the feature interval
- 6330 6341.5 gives -0.170 mag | 14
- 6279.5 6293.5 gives -0.093 mag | 11.1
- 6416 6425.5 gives 0.024 mag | 14.7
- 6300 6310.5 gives -0.103 mag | 11.9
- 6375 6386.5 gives 0.080 mag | 12.6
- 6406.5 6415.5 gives -0.053 mag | 15.4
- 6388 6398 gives 0.092 mag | 12.9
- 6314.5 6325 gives -0.149 mag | 13.1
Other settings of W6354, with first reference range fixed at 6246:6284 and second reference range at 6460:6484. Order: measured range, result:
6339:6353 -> -0.16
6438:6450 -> 0.01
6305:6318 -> -0.10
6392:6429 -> 0.01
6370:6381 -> 0.01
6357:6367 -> -0.02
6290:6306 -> -0.04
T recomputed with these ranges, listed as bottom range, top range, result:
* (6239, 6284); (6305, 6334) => 1.34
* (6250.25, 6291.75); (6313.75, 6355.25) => 1.35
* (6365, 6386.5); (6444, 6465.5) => 1.25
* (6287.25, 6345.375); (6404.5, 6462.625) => 1.22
